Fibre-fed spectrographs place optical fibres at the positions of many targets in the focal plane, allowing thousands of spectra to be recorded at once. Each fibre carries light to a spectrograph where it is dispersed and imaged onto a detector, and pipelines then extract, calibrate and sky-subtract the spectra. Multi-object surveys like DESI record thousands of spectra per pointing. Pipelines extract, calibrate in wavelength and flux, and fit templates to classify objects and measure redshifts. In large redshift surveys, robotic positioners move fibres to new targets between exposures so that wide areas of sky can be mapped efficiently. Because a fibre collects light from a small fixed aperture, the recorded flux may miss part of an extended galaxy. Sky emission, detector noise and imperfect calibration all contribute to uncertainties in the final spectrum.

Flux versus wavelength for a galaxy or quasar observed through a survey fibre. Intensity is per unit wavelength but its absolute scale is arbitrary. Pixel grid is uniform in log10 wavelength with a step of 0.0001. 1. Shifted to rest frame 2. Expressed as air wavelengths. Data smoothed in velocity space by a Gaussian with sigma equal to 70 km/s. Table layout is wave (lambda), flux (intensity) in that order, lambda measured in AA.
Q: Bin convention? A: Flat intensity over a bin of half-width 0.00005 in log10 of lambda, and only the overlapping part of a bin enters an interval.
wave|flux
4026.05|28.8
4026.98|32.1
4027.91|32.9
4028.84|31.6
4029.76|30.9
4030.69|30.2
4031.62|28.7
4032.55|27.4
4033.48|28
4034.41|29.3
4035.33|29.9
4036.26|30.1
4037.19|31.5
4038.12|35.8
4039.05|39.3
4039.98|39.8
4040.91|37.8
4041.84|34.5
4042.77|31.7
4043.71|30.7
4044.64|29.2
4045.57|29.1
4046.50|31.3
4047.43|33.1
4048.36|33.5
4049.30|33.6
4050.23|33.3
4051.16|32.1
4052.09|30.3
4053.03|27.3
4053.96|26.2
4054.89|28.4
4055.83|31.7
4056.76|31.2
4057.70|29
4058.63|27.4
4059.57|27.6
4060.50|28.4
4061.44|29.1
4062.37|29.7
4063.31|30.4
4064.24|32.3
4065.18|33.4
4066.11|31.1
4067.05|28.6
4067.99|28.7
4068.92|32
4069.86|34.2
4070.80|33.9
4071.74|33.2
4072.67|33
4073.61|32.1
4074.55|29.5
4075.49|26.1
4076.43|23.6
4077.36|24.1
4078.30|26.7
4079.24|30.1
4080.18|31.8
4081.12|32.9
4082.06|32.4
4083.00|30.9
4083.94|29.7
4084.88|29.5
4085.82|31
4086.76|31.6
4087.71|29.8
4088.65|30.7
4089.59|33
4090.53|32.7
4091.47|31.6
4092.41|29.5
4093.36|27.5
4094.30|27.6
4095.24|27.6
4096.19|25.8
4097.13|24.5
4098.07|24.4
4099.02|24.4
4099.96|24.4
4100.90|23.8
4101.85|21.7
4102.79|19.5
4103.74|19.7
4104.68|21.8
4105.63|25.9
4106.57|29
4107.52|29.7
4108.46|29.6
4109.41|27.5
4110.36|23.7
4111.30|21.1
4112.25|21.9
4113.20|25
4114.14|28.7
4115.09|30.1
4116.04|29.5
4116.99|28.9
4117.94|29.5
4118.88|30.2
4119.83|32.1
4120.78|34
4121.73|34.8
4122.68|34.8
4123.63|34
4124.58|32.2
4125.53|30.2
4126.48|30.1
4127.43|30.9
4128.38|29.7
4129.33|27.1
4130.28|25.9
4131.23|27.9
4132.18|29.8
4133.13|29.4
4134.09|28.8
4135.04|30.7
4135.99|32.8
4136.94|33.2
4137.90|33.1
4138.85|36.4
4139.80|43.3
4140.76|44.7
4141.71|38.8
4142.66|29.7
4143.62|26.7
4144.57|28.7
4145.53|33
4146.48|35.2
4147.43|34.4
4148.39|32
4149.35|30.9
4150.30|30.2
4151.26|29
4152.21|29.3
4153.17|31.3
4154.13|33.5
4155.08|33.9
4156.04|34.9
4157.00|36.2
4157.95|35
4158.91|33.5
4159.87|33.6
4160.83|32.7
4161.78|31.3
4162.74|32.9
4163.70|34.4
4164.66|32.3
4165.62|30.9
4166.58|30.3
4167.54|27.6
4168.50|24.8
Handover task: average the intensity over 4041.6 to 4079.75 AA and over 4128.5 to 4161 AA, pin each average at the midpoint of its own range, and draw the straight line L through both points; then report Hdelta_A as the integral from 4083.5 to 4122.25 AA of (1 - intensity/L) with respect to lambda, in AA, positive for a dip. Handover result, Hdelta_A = 4.6 AA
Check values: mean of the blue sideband 30.3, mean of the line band 27.6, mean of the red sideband 32.5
